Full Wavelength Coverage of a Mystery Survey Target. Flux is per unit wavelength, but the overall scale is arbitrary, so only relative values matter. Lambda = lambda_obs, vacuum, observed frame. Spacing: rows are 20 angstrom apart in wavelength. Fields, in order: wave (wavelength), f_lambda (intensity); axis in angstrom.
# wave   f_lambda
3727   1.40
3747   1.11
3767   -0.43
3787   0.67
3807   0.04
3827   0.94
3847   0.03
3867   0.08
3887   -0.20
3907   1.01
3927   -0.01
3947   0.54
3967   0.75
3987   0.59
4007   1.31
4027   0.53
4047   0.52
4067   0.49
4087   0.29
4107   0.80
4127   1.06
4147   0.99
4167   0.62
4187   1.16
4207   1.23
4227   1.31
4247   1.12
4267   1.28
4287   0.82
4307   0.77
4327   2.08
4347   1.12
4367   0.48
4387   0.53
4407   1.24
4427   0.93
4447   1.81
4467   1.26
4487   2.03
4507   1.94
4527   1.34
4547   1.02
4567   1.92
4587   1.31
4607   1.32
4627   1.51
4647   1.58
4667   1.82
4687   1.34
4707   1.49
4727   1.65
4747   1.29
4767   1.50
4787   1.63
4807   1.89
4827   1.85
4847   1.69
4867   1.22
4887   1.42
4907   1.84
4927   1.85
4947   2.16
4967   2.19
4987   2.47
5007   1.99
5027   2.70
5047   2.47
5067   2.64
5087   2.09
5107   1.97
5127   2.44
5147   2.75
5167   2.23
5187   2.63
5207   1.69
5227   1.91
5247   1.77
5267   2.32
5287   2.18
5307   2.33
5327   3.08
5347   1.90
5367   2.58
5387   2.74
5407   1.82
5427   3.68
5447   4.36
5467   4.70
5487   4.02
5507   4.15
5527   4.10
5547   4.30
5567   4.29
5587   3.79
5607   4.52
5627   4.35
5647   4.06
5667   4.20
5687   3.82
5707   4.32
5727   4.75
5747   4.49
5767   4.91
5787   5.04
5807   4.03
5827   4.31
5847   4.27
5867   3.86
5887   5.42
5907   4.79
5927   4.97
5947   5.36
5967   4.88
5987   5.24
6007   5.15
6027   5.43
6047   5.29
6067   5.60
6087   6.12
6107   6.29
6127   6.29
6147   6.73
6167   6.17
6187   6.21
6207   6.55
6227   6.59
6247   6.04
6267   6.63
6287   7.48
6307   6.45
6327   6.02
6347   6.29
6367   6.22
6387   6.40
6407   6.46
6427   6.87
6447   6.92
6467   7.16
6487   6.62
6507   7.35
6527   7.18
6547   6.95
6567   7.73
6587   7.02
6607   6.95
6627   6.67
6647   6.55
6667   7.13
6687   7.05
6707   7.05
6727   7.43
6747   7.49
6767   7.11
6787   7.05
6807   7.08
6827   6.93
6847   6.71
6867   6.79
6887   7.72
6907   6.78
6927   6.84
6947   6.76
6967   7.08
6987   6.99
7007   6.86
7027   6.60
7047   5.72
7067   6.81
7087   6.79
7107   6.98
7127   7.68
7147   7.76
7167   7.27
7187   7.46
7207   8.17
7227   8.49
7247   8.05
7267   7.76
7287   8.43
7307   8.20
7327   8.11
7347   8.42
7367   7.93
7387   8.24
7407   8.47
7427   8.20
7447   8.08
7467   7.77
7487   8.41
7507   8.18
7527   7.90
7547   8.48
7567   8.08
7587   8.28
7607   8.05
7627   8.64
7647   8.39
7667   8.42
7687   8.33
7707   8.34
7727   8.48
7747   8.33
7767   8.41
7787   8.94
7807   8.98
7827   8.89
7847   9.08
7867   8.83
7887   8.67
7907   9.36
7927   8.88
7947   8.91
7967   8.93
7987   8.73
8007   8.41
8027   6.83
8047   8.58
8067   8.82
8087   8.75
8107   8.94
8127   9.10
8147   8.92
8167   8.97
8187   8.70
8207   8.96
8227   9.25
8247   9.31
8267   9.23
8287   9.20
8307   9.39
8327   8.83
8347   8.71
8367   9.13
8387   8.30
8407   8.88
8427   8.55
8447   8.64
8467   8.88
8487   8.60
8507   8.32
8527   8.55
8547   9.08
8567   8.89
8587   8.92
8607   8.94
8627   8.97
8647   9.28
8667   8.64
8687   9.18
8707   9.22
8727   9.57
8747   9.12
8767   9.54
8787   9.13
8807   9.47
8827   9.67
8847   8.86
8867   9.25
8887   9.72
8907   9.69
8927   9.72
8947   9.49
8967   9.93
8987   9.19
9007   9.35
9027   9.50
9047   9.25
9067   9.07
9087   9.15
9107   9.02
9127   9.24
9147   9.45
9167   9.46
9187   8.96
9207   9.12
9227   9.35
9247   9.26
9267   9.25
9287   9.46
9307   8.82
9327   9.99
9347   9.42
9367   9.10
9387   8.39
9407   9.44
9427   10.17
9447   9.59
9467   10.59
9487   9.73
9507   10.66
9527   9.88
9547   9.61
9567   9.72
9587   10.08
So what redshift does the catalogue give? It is 0.361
